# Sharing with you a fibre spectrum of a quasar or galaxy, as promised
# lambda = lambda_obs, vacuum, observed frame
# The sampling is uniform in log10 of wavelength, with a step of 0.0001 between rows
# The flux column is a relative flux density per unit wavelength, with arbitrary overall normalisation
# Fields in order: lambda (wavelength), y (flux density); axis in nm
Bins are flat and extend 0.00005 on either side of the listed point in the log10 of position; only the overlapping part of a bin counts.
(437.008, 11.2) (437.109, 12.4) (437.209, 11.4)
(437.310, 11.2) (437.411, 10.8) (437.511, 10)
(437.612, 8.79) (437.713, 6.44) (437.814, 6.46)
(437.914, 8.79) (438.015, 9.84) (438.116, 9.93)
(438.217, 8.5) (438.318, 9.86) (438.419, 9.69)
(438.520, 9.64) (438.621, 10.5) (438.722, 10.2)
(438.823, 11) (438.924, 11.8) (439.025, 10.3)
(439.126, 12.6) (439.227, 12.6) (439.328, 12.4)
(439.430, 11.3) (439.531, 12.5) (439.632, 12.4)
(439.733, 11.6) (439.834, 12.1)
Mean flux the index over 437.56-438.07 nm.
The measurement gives 8.08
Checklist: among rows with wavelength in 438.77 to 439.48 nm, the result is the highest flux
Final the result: 12.6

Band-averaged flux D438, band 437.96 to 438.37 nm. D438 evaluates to 9.51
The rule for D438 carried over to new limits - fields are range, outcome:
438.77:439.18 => 11.4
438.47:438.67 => 10.1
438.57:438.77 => 10.3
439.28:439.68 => 12.1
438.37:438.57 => 9.66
